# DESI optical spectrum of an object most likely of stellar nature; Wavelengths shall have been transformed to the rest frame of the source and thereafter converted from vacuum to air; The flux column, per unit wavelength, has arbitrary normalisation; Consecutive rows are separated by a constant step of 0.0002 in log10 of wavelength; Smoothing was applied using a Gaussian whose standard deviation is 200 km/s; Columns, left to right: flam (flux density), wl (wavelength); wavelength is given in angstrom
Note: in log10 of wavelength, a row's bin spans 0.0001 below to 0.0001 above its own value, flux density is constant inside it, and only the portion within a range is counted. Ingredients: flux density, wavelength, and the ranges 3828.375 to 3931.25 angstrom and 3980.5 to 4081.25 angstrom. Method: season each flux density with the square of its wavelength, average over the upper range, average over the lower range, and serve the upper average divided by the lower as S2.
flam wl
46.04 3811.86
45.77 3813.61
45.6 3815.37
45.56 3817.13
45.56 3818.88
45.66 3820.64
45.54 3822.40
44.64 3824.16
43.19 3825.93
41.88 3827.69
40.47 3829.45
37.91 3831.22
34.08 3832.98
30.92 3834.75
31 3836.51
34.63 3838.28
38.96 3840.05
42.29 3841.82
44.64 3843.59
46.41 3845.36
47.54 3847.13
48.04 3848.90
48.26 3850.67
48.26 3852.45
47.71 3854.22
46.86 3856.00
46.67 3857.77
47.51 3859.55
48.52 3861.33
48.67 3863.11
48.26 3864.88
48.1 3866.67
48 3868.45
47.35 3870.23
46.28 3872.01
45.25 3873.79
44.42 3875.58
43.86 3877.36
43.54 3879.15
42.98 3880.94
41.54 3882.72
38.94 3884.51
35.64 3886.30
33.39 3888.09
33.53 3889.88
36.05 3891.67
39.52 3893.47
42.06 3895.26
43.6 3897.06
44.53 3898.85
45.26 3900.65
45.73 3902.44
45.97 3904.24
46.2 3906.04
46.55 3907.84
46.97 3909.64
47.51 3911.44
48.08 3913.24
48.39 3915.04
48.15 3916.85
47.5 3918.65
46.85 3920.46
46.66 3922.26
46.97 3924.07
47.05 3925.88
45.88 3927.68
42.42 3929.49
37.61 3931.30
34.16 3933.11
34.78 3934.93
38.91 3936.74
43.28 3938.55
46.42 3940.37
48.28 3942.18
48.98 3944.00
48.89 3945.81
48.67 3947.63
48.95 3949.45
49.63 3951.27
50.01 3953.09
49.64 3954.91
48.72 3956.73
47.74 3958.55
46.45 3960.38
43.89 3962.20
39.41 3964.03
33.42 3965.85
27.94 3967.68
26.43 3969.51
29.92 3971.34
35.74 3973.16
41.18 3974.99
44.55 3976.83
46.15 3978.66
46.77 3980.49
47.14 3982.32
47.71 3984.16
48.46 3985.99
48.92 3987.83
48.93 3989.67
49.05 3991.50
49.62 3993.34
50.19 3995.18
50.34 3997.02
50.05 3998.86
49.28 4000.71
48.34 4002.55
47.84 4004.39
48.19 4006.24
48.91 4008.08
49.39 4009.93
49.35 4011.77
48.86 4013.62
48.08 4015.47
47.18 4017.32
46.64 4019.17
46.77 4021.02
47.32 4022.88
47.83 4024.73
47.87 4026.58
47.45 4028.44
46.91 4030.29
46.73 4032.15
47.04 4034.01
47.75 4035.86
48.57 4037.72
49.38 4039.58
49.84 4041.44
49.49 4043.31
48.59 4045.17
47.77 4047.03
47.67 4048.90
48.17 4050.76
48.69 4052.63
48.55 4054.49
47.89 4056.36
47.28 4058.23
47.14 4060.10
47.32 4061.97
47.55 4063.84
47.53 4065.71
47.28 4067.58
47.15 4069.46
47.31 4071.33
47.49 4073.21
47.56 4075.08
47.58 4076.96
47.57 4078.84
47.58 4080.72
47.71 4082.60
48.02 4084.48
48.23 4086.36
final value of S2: 1.2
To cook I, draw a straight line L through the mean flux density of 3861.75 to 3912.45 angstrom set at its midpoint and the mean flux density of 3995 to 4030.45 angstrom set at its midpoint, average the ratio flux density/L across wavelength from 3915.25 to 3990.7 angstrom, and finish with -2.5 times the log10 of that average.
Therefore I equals 0.05 mag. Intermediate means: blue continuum 43.6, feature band 43.9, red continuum 48.3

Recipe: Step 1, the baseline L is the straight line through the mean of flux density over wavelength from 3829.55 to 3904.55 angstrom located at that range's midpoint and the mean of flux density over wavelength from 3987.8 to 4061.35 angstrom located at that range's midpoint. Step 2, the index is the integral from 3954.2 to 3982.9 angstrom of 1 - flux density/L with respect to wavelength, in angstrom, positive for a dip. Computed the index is 3.4 angstrom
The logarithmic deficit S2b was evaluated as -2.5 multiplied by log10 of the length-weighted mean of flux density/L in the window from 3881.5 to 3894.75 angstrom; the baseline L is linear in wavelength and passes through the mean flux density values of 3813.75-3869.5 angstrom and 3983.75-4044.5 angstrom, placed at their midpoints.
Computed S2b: 0.21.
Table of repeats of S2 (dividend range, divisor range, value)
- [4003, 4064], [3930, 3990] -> 1.15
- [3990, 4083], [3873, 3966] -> 1.16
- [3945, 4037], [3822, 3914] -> 1.13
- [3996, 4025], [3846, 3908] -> 1.17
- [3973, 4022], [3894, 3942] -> 1.12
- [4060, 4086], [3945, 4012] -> 1.09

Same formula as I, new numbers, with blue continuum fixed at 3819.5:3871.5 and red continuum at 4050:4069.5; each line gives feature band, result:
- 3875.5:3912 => 0.06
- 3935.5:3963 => -0.03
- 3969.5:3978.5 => 0.23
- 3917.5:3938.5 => 0.06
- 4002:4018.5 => -0.04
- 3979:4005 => -0.05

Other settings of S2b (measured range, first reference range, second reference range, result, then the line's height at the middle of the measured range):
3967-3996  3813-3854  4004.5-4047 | 0.09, 46.8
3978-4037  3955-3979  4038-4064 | -0.11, 43.7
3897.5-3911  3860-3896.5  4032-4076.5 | -0.06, 43.6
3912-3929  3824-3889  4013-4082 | -0.06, 44.7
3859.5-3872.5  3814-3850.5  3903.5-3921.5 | -0.09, 44.1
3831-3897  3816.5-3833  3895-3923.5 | 0.04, 44.5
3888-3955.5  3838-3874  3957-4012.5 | 0.02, 45.5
